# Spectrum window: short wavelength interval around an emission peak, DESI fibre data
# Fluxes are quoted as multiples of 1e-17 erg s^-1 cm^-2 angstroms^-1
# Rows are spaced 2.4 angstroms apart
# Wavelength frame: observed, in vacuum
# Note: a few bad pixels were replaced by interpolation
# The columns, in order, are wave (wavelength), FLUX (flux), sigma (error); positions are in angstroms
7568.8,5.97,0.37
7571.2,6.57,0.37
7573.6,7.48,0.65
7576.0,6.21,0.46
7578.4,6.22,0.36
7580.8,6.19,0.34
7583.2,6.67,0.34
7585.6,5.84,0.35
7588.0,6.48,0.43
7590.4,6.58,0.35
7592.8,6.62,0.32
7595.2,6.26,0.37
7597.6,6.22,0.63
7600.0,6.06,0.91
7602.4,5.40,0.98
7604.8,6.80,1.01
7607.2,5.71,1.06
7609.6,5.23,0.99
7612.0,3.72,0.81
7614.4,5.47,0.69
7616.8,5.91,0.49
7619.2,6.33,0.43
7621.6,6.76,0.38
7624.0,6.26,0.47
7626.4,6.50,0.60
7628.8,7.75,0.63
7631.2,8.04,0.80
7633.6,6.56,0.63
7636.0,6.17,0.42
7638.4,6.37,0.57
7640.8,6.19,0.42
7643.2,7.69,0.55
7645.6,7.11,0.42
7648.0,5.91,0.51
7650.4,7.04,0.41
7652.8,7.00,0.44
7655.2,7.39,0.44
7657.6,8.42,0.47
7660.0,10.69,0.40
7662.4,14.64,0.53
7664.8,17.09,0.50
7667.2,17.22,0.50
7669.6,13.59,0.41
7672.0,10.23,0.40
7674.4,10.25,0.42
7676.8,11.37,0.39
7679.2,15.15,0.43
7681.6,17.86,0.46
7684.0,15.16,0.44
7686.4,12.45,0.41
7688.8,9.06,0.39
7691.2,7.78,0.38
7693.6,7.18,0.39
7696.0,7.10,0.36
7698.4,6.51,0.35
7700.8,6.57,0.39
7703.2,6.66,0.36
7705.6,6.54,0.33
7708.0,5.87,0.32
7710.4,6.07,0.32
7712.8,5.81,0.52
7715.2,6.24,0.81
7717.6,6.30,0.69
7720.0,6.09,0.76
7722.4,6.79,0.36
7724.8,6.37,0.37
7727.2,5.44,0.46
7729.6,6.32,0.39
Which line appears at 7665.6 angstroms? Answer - [S II]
